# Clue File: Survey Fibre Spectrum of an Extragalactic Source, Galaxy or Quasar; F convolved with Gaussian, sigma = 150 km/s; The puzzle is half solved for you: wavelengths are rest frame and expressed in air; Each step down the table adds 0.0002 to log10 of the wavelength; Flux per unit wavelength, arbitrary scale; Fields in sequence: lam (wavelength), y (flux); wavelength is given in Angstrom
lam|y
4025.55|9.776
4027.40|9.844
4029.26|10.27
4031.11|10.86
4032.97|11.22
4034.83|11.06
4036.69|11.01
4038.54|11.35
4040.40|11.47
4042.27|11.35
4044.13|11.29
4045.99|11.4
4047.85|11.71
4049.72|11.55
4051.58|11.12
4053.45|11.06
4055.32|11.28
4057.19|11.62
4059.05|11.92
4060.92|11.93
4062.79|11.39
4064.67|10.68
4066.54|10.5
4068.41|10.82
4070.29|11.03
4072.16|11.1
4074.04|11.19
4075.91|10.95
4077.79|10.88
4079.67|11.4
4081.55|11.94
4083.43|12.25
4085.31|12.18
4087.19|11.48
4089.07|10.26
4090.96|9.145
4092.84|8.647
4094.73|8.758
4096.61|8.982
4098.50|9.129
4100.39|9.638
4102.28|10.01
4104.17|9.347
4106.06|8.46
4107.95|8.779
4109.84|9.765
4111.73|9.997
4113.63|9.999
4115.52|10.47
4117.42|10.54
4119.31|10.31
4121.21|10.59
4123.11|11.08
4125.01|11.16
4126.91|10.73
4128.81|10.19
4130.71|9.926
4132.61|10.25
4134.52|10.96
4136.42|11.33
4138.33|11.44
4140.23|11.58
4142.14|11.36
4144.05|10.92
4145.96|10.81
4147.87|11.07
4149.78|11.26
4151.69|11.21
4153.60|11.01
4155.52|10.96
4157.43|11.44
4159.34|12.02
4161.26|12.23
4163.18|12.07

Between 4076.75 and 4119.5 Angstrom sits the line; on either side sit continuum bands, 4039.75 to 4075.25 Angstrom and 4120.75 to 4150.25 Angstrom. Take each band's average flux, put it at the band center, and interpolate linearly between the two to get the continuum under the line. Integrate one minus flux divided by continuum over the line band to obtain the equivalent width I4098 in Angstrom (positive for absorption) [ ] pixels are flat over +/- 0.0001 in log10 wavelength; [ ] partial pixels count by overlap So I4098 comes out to 3.83 Angstrom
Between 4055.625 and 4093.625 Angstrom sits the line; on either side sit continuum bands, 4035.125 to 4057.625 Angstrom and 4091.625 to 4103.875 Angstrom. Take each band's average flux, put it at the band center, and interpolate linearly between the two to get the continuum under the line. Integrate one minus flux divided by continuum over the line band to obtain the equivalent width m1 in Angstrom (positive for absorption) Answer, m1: -3.4 Angstrom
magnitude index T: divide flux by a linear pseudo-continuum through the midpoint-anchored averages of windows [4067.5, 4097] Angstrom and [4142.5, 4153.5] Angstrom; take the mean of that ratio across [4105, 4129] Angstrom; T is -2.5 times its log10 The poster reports 0.08 mag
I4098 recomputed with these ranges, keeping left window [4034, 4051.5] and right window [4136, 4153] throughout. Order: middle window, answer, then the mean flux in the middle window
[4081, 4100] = 1.79 Angstrom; 10.2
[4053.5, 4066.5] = -0.06 Angstrom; 11.4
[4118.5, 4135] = 0.98 Angstrom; 10.6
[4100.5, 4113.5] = 2.10 Angstrom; 9.45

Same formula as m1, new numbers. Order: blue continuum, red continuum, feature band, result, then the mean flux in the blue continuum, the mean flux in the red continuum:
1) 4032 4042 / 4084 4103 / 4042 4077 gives -1.88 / 11.2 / 9.87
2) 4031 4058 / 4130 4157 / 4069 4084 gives -0.13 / 11.3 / 11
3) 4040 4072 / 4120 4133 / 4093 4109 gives 2.53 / 11.3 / 10.6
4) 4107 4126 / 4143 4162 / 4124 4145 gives -0.23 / 10.3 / 11.3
